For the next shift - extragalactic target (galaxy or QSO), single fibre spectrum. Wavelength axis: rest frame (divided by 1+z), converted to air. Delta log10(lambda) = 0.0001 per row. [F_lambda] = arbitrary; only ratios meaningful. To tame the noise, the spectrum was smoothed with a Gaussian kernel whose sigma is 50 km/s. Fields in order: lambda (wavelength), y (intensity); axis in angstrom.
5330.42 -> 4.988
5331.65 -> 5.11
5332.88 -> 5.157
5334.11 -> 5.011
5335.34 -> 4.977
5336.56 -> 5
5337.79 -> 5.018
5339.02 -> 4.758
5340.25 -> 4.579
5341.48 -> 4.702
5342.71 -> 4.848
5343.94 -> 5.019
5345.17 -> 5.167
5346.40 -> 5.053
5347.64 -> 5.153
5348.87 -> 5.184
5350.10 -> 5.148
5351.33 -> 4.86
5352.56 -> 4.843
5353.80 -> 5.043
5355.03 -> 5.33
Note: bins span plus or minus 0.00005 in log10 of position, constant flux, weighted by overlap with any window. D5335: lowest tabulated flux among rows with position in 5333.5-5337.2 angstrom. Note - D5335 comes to 4.977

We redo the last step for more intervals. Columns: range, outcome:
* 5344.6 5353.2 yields 4.843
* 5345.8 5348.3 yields 5.053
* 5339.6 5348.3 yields 4.579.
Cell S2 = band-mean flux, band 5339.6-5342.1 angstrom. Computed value 4.64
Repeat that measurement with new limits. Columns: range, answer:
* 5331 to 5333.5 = 5.12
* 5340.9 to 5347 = 4.96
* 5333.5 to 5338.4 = 5.01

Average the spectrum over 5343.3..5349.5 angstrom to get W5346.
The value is 5.11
